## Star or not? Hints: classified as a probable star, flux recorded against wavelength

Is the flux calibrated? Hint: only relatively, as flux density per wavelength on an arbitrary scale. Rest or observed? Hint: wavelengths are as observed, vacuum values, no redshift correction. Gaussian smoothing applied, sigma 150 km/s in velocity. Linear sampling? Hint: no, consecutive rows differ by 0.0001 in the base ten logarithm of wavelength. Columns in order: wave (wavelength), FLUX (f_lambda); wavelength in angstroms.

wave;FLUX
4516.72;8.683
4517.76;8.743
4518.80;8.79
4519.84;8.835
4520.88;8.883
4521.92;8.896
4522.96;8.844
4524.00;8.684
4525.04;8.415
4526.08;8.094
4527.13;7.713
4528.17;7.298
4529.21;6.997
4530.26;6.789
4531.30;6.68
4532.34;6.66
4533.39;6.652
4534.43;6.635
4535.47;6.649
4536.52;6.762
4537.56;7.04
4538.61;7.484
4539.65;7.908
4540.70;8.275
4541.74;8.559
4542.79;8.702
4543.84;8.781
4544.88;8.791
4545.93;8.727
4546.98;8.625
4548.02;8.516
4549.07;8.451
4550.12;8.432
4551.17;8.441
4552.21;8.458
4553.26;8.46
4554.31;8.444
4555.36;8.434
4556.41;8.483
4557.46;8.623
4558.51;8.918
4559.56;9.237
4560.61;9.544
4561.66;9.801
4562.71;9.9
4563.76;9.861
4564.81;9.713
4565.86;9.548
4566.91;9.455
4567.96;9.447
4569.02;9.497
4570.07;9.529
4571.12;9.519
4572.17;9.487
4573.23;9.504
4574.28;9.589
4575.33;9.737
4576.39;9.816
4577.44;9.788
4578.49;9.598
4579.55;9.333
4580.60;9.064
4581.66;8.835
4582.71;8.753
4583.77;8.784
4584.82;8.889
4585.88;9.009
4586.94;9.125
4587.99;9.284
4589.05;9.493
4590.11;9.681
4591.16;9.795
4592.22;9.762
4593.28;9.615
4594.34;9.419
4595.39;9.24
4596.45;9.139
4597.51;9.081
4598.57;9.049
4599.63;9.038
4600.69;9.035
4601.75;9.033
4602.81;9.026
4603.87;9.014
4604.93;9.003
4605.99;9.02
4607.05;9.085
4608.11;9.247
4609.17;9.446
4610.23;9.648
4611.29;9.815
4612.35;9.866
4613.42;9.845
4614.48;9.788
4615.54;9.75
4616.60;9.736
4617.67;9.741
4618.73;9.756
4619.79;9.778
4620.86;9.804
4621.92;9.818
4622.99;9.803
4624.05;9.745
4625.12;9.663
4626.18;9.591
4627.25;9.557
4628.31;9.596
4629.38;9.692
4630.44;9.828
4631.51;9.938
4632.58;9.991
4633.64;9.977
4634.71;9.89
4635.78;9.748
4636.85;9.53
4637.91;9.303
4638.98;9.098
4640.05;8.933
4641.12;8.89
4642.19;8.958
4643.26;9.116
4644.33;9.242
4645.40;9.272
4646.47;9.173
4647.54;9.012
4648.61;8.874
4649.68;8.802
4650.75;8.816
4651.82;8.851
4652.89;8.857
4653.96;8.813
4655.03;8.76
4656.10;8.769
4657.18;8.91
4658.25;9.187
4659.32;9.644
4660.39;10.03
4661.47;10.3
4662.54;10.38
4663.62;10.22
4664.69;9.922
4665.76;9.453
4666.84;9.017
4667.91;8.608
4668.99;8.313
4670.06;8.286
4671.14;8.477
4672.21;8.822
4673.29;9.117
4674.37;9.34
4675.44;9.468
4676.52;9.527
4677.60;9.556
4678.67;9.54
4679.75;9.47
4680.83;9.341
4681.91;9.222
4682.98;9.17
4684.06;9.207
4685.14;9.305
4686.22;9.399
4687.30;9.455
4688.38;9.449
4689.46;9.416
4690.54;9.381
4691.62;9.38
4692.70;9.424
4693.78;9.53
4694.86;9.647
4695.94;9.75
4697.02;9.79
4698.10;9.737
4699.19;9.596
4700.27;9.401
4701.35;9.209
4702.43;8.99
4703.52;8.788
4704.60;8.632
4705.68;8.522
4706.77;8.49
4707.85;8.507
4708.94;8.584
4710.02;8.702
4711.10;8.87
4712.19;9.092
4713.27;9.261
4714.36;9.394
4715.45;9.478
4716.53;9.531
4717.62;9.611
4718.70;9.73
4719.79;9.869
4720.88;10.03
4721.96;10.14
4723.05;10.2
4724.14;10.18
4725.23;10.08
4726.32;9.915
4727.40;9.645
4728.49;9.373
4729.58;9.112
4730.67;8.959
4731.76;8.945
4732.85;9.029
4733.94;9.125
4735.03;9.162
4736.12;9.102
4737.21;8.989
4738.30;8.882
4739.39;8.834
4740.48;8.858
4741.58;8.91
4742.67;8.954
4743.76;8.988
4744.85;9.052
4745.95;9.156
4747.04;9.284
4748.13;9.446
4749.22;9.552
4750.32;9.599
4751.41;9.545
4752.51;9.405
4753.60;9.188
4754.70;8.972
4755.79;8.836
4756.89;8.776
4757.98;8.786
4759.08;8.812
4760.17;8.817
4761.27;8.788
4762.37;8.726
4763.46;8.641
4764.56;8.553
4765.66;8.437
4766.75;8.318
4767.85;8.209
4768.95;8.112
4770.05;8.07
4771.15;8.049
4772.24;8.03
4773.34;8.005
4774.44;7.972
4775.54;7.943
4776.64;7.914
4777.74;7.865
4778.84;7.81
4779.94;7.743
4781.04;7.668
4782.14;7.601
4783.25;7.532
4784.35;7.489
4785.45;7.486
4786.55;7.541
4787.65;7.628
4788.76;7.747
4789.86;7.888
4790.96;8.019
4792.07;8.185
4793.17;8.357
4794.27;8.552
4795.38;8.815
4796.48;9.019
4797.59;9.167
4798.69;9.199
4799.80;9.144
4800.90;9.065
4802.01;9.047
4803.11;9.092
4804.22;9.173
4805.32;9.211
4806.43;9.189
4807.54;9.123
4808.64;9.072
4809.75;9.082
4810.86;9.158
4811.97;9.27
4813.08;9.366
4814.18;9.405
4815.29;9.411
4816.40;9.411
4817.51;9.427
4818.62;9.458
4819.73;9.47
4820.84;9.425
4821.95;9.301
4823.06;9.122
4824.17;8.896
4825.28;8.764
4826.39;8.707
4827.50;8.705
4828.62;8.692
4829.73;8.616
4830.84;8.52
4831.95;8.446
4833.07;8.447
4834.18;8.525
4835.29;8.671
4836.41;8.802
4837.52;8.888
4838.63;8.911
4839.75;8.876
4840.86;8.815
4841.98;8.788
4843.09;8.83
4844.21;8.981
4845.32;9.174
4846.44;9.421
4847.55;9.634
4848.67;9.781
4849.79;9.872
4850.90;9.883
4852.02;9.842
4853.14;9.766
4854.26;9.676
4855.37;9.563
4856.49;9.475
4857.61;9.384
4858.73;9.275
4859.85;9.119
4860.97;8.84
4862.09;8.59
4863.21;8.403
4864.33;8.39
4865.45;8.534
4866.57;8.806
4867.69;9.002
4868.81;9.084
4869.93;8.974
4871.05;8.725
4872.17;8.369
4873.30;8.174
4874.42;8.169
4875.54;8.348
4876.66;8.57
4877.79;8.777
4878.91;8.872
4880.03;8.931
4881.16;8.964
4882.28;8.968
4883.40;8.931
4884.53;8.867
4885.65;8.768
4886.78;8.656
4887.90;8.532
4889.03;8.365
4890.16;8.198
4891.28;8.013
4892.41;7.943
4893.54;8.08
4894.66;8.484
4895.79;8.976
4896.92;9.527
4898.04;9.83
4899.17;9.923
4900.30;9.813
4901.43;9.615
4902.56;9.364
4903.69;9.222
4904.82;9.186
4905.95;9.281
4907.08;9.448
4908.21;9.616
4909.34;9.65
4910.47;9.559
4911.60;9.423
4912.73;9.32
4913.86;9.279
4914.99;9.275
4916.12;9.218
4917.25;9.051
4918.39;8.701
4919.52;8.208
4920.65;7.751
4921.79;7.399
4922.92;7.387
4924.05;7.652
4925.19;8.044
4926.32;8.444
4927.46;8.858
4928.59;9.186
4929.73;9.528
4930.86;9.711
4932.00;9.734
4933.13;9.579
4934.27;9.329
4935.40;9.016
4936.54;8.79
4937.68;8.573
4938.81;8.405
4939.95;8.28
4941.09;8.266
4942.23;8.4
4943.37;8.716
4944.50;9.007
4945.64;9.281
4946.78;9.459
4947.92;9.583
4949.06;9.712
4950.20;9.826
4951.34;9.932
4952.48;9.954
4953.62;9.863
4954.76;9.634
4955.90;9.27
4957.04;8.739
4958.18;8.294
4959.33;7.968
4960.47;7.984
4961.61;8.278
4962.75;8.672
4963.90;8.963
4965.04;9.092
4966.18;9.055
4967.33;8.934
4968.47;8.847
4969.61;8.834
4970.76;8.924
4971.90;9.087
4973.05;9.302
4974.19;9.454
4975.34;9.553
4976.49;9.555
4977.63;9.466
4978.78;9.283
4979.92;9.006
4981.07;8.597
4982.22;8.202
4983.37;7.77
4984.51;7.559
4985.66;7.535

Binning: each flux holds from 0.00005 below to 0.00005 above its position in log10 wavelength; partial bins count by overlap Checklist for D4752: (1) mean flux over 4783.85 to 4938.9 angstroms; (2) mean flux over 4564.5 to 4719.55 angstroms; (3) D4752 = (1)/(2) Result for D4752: 0.95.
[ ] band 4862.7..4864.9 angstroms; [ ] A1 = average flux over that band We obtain 8.4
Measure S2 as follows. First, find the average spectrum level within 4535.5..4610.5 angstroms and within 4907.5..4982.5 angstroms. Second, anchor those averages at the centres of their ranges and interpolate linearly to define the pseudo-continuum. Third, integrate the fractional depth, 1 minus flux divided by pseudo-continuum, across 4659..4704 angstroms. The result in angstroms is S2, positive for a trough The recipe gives -1.9 angstroms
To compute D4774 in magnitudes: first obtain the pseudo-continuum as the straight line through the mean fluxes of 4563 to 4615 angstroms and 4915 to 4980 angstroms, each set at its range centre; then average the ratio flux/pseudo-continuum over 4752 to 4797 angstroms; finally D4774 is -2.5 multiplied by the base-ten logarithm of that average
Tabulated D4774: 0.11 mag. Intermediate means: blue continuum 9.38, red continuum 8.93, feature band 8.25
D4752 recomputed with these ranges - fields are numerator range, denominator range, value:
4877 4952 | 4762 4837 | 1.04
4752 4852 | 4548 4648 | 0.93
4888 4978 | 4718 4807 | 1.02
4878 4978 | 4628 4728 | 0.96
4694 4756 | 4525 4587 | 1.08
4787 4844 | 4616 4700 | 0.95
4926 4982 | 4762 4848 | 1.05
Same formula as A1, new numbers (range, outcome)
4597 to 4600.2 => 9.05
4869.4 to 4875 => 8.48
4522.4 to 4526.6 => 8.53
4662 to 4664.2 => 10.3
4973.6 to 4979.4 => 9.47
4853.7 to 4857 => 9.59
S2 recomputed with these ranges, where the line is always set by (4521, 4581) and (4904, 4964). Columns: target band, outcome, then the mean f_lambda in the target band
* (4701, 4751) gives -2.73 angstroms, 9.24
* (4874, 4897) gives 0.80 angstroms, 8.6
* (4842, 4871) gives -1.02 angstroms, 9.2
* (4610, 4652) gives -4.09 angstroms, 9.51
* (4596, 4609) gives -0.66 angstroms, 9.07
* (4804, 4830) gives -0.90 angstroms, 9.15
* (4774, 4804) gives 2.05 angstroms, 8.21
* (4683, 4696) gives -1.04 angstroms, 9.42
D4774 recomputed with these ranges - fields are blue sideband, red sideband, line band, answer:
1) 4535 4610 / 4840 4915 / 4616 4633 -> -0.086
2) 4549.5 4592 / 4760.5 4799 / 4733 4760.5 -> -0.096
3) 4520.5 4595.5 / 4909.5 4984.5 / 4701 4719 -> -0.026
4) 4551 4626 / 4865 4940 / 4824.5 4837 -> 0.042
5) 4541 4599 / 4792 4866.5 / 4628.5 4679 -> -0.018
